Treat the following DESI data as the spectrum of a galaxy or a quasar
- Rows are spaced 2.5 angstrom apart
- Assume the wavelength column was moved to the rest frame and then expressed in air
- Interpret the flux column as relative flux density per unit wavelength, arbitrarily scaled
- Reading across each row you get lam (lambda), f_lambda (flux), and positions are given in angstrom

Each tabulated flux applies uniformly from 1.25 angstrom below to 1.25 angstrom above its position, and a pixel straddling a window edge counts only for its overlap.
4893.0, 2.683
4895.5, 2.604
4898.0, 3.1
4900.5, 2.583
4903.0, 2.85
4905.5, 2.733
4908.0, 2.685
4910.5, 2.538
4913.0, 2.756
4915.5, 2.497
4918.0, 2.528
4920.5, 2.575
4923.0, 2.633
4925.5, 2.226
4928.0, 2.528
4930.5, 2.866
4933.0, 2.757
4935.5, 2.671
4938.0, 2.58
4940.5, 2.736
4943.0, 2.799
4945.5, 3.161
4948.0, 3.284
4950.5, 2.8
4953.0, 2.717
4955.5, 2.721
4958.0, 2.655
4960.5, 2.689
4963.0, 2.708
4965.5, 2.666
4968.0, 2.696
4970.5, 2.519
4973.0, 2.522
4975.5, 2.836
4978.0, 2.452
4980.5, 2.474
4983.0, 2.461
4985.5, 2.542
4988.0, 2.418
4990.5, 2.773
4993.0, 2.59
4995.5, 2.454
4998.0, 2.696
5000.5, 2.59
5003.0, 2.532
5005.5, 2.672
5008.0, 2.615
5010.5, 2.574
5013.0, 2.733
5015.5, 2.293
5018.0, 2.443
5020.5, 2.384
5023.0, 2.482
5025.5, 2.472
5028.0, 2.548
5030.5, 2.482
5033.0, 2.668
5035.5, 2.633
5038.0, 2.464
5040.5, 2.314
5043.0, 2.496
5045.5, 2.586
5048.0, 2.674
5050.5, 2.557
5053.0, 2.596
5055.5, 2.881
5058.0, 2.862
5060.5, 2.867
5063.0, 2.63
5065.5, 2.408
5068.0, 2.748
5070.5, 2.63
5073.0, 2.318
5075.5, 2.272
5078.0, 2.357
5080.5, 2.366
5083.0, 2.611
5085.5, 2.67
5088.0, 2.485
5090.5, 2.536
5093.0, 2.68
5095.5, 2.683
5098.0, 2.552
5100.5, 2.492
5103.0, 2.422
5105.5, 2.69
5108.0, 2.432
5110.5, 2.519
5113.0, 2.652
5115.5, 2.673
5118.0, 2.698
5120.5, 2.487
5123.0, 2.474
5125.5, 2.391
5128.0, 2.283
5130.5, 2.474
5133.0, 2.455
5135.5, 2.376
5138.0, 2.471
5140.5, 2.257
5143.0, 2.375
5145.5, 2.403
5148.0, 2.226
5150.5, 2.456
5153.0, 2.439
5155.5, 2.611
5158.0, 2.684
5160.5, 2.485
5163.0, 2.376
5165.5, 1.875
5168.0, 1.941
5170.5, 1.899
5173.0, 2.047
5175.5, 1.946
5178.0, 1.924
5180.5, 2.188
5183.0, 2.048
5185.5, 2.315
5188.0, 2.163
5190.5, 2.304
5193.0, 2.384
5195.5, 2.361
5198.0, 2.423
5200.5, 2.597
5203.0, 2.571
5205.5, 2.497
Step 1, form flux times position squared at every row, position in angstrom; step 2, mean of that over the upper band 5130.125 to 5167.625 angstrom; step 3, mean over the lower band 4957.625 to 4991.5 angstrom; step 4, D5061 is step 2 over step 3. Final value 0.98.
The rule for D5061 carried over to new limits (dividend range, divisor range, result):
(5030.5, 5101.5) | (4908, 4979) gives 1.01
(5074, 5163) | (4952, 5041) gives 1.02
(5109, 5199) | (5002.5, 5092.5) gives 0.95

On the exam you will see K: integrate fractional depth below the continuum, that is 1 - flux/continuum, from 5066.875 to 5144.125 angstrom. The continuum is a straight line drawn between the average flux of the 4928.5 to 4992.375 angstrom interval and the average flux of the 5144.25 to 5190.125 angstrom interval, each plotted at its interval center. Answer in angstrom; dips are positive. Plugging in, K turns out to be -4.4 angstrom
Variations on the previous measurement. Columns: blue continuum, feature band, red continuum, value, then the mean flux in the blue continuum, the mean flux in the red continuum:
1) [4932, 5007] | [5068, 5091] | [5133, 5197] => -0.39 angstrom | 2.67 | 2.27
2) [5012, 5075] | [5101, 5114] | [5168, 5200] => -0.85 angstrom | 2.56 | 2.17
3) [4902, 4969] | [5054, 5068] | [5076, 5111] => -0.89 angstrom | 2.71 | 2.53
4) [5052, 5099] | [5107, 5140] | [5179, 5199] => -0.46 angstrom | 2.59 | 2.27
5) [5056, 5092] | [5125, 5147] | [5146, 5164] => 0.92 angstrom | 2.56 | 2.47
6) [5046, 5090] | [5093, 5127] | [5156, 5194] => -1.81 angstrom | 2.58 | 2.18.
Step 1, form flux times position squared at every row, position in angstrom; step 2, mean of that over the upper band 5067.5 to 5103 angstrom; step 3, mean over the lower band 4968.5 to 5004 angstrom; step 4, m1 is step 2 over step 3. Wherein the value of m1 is 1.0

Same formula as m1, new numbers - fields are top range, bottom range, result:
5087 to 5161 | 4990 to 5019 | 1.02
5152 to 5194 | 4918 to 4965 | 0.89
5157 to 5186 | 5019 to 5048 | 0.90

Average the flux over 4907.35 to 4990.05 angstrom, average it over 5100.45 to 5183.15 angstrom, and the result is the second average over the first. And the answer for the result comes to 0.9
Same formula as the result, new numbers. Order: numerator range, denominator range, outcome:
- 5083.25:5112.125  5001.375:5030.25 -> 1.02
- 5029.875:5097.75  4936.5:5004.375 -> 0.96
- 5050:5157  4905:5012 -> 0.95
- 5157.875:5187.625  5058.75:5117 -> 0.83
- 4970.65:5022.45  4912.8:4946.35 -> 0.96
